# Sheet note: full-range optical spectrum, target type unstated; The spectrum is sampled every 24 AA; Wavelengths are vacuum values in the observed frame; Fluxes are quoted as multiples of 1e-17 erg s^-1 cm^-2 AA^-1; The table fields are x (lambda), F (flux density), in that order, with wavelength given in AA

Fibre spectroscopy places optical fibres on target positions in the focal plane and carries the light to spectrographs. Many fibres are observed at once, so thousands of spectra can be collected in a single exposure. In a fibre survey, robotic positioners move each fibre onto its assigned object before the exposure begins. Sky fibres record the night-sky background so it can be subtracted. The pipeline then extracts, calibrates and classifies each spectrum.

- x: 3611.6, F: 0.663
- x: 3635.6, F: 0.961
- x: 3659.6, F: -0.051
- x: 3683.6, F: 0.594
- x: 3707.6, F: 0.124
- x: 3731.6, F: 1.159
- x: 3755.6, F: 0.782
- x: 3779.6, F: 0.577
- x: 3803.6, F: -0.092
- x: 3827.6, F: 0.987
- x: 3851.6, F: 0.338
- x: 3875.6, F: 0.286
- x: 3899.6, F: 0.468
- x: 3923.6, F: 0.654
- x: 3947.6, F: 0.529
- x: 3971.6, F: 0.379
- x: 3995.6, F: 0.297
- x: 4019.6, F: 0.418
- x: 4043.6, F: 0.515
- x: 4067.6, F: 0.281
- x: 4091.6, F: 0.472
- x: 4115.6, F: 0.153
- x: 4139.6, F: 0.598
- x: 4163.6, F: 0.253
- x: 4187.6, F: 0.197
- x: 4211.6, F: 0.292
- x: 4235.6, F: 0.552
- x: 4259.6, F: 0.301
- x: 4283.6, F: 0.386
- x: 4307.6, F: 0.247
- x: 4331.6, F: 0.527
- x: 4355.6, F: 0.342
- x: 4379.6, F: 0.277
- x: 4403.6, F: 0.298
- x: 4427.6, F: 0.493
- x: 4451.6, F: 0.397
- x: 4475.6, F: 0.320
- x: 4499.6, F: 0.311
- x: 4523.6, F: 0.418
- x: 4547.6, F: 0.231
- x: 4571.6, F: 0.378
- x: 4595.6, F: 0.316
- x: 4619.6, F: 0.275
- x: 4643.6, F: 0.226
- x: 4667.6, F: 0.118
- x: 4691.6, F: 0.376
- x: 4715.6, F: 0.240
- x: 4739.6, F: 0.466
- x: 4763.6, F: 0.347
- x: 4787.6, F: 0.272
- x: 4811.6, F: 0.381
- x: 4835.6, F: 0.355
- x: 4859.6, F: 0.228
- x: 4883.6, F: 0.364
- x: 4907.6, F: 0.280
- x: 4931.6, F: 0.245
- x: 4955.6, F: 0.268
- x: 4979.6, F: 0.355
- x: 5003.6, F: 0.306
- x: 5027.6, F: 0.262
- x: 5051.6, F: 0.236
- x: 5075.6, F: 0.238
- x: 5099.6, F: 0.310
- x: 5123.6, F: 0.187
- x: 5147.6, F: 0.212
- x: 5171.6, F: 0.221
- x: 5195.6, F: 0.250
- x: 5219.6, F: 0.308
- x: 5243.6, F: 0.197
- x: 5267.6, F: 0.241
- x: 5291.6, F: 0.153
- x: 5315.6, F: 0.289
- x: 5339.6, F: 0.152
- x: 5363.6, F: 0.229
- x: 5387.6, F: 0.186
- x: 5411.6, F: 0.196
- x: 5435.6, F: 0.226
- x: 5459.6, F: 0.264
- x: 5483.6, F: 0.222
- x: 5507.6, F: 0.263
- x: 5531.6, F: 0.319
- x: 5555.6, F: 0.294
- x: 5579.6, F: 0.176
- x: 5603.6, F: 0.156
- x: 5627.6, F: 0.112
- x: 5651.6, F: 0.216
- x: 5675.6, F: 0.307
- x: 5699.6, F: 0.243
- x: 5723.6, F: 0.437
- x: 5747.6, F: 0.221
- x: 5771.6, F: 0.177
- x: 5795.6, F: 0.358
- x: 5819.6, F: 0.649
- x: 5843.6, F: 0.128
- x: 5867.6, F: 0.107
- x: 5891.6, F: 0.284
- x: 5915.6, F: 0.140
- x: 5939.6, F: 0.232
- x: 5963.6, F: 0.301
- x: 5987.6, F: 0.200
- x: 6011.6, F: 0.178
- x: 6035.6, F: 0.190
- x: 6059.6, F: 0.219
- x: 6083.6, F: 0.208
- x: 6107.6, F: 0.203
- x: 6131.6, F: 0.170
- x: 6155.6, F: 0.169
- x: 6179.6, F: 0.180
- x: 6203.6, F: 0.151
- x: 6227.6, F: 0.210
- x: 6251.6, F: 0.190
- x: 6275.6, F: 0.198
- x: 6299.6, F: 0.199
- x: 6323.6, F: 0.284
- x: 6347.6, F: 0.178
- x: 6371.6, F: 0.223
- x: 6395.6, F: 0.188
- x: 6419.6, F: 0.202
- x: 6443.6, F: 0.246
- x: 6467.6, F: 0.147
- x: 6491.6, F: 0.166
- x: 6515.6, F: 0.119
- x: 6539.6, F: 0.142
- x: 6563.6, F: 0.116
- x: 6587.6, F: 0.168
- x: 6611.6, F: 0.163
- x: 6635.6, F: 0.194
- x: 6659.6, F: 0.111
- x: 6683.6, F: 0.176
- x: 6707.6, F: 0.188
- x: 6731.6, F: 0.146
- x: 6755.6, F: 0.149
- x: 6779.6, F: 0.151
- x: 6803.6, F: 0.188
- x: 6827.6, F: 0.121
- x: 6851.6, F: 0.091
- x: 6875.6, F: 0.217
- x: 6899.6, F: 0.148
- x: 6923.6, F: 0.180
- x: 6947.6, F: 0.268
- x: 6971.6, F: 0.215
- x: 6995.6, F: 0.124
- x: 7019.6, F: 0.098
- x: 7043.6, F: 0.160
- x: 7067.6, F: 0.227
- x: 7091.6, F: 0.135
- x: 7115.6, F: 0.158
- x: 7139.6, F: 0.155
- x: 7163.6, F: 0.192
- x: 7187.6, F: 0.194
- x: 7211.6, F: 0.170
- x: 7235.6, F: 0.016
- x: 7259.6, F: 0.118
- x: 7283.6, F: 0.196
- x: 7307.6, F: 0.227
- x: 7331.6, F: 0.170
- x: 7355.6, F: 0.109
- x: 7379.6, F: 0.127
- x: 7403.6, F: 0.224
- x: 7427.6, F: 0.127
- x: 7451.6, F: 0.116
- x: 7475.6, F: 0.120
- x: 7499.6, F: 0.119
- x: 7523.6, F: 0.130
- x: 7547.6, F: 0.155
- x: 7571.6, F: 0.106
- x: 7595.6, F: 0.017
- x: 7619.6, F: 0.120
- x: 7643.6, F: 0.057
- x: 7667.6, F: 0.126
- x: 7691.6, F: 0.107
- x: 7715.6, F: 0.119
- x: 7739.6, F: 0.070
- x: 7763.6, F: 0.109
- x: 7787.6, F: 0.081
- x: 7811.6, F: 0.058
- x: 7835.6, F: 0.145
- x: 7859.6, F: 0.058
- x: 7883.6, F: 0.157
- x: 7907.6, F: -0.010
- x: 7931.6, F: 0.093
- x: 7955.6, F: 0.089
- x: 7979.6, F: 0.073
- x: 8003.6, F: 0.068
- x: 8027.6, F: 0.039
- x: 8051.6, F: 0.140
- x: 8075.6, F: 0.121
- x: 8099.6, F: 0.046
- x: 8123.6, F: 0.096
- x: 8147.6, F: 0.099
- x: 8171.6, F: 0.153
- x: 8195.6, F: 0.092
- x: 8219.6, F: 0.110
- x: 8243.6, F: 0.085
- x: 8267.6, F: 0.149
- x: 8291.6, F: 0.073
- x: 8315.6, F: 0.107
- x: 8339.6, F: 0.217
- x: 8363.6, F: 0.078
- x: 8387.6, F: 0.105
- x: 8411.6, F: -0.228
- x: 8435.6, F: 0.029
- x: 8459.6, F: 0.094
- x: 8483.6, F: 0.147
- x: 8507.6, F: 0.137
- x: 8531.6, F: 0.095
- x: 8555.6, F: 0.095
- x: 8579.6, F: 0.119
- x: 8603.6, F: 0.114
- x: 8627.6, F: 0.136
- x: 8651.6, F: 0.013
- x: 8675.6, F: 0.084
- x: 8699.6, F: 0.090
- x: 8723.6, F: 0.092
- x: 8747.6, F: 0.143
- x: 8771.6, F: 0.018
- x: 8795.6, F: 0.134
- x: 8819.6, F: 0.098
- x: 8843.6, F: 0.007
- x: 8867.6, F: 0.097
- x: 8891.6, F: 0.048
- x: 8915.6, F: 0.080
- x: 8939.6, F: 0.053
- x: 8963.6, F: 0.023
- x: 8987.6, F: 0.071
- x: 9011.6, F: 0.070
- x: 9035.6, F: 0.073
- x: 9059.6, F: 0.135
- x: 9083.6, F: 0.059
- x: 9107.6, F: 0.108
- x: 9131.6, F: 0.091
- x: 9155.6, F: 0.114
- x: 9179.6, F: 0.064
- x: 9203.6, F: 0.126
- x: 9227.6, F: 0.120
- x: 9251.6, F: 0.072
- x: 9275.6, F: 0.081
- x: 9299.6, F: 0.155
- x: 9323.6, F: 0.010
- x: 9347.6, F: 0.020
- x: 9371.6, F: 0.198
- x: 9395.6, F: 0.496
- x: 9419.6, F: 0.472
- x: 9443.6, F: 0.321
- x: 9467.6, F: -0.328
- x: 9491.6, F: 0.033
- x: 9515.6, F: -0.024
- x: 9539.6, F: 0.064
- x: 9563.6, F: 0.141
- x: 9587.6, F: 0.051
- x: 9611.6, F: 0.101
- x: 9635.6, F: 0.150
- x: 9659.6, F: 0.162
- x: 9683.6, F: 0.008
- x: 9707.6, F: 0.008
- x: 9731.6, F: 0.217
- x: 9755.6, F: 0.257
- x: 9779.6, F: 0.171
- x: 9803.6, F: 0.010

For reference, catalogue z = 1.52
